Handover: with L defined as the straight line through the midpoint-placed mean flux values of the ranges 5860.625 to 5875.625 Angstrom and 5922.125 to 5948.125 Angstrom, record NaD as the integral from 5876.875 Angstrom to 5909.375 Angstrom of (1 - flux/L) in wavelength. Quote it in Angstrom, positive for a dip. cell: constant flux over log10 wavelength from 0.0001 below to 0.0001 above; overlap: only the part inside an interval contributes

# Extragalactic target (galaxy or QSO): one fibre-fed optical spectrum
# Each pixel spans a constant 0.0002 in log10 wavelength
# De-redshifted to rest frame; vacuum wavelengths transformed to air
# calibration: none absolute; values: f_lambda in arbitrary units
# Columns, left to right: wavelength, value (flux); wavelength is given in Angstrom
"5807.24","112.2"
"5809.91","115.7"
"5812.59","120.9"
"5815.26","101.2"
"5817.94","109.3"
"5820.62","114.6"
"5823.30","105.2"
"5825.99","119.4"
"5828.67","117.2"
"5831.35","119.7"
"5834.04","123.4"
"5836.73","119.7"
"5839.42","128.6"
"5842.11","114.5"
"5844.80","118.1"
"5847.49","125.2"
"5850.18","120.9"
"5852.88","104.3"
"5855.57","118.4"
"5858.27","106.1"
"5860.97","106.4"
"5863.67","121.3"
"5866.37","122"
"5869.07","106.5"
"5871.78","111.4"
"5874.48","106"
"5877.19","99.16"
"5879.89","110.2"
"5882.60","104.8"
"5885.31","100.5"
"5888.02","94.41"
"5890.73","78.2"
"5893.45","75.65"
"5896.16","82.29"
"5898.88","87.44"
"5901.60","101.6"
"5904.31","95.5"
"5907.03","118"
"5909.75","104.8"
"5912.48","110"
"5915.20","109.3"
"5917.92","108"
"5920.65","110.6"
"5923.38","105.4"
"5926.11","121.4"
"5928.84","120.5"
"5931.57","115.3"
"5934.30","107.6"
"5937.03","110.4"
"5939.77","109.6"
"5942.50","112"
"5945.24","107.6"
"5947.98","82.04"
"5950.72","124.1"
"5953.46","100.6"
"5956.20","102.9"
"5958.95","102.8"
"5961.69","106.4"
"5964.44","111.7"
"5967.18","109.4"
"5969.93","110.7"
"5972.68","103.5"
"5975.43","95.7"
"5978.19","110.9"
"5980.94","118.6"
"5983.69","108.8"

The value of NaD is 4.7 Angstrom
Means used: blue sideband 113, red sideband 110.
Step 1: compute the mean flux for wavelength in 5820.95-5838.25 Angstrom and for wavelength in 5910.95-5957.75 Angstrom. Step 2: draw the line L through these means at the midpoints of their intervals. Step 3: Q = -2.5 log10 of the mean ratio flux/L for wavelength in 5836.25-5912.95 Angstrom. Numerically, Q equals 0.07 mag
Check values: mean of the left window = 117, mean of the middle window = 106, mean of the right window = 109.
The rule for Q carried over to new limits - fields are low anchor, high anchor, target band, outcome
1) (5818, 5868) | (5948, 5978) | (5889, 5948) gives 0.06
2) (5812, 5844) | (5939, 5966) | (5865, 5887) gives 0.05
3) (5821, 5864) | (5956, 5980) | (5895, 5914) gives 0.12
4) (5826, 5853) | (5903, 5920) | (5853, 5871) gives 0.03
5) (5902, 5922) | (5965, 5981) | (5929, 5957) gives 0.00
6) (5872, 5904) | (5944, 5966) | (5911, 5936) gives -0.12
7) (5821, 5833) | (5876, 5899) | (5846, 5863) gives -0.09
